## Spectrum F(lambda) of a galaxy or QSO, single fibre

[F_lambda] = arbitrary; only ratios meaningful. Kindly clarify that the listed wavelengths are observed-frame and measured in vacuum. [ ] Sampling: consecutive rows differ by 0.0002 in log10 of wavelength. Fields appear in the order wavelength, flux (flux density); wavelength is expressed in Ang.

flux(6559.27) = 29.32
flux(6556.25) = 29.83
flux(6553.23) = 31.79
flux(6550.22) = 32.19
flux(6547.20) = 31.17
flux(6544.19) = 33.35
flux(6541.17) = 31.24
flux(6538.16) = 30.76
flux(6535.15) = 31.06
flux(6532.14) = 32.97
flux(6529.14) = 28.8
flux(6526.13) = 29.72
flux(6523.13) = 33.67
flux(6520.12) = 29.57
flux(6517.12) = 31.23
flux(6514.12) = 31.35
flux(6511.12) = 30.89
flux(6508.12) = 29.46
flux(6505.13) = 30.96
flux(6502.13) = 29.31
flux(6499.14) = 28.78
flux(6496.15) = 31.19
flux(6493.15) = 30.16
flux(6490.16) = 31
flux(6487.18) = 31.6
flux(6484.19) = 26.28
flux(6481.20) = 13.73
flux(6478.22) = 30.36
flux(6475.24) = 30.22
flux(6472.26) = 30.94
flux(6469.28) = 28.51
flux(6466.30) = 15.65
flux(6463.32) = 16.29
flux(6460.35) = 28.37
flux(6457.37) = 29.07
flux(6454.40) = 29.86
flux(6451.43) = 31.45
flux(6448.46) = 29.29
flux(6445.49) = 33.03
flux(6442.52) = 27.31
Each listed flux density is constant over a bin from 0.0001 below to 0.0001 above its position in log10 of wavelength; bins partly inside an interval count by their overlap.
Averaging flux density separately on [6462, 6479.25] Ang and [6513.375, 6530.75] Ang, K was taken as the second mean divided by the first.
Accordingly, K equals 1.21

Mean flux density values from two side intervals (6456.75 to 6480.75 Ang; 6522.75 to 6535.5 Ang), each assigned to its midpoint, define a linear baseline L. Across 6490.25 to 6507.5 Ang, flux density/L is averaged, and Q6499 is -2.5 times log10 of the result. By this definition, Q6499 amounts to -0.07 mag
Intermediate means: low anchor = 25.5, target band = 30.1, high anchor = 31.1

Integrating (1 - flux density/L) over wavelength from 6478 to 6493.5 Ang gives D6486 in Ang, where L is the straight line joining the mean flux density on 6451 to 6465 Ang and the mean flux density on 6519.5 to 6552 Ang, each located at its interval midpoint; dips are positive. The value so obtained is 0.9 Ang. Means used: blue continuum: 26.5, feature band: 26.7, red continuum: 31.4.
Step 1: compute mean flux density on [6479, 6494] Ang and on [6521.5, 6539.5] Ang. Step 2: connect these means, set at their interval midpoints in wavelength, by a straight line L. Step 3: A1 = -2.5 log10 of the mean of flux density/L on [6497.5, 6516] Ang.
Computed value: -0.05 mag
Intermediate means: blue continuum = 26.6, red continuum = 31.2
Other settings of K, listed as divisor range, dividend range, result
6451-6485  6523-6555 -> 1.22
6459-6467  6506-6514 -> 1.49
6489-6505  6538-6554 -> 1.06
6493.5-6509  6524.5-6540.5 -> 1.03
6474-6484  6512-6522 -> 1.24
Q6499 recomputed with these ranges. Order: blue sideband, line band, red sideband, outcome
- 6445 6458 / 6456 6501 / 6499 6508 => 0.125 mag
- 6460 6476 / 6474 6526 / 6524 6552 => -0.067 mag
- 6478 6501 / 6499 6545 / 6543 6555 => -0.026 mag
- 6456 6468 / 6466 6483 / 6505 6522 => -0.055 mag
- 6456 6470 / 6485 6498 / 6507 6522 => -0.126 mag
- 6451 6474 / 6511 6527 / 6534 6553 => -0.042 mag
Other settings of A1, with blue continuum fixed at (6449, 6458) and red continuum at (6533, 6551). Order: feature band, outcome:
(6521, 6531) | 0.02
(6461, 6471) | 0.40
